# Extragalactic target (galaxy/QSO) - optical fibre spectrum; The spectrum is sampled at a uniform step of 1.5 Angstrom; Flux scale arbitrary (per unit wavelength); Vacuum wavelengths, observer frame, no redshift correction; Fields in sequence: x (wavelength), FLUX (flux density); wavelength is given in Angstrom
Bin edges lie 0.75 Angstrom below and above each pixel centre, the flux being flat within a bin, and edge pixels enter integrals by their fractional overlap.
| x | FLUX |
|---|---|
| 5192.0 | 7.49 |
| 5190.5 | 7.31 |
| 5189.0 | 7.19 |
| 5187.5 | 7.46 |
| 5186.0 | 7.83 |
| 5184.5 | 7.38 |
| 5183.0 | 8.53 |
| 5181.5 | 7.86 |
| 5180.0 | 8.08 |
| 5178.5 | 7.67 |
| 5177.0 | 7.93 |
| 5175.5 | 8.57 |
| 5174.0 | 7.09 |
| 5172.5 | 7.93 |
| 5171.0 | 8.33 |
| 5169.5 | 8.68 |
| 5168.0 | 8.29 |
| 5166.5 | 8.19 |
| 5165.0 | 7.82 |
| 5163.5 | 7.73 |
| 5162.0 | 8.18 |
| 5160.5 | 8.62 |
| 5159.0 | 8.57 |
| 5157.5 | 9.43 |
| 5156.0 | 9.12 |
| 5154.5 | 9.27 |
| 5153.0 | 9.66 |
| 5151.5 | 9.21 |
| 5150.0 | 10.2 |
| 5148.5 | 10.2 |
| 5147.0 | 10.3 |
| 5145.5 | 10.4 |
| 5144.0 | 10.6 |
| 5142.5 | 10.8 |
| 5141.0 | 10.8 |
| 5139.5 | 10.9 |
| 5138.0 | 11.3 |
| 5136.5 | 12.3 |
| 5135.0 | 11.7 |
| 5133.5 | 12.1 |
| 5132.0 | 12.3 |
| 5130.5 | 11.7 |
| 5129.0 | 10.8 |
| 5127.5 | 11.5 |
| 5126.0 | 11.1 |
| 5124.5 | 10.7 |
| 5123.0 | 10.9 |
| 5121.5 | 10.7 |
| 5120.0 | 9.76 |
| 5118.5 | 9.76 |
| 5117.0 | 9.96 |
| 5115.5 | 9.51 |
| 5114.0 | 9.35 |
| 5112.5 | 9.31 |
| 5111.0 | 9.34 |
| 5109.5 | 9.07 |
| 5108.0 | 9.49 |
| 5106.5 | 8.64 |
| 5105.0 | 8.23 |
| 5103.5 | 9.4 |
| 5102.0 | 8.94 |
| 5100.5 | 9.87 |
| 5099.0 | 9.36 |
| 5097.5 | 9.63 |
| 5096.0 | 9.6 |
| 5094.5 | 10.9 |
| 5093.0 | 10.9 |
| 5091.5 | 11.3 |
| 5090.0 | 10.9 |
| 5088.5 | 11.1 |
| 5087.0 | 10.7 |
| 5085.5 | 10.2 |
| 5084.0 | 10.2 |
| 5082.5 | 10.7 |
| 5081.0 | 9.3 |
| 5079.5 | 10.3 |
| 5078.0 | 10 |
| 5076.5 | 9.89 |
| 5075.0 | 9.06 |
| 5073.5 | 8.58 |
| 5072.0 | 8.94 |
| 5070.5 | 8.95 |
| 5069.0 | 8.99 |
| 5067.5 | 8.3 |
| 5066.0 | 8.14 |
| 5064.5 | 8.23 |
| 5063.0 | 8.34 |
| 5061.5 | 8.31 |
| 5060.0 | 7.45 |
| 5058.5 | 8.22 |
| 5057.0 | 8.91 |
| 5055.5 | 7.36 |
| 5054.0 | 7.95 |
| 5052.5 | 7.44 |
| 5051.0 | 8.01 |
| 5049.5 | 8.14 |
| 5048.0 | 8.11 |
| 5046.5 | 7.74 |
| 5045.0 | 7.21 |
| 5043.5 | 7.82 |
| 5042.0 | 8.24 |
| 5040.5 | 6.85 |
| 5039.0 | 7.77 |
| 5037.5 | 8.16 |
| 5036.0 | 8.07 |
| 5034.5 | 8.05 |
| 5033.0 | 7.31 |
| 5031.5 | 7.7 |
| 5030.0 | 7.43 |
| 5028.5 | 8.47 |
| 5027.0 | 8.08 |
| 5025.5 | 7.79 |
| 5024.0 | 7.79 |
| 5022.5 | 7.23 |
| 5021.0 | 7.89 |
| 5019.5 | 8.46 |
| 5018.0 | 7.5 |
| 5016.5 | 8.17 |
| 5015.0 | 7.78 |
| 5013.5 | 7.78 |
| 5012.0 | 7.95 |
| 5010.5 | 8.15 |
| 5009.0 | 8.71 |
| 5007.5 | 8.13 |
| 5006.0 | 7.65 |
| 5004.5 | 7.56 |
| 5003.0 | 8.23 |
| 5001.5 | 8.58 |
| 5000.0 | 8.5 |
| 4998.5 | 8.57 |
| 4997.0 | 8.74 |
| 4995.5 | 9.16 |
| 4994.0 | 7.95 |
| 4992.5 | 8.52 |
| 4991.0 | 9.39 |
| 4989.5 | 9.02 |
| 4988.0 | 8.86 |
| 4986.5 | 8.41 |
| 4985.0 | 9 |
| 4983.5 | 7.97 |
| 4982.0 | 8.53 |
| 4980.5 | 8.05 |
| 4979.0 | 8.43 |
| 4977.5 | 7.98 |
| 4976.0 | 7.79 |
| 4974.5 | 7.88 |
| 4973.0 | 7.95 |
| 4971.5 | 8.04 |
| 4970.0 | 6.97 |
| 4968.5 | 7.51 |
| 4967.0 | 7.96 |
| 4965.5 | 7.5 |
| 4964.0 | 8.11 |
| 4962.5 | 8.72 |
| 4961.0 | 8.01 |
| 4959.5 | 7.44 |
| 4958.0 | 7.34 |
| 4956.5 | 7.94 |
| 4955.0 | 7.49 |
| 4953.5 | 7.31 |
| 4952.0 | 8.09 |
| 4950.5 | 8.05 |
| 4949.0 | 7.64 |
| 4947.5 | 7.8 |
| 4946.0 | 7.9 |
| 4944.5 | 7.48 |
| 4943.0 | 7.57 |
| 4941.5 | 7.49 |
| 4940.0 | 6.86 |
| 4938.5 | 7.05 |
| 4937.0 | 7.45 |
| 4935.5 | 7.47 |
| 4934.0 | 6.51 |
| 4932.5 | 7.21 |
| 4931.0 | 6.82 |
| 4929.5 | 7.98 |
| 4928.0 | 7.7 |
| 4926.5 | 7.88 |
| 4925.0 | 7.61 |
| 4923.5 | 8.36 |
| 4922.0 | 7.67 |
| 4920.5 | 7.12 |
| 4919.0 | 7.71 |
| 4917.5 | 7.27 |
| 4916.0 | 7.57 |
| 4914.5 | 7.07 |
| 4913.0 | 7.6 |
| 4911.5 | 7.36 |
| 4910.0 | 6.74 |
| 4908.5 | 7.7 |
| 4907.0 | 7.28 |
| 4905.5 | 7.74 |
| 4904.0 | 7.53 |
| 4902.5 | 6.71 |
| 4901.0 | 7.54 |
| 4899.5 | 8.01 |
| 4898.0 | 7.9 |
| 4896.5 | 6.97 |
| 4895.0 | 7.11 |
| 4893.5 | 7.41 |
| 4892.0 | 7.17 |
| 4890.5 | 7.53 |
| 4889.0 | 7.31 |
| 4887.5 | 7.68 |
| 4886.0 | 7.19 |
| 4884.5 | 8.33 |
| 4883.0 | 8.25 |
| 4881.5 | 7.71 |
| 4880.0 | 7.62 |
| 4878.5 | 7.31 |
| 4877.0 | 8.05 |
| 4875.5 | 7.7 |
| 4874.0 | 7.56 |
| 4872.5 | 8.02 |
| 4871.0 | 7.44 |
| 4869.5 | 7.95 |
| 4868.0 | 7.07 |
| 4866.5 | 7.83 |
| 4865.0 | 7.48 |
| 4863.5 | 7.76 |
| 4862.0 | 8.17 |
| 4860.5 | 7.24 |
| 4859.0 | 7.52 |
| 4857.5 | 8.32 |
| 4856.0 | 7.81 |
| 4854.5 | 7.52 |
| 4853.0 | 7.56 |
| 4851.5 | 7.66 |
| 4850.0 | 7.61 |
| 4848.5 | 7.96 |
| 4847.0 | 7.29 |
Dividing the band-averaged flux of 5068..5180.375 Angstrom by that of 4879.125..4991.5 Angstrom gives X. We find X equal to 1.27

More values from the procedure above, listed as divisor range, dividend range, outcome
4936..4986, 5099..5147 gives 1.33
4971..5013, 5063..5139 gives 1.20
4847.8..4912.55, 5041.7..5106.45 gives 1.19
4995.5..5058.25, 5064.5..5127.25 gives 1.22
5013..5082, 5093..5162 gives 1.23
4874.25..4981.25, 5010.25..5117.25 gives 1.15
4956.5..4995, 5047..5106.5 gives 1.13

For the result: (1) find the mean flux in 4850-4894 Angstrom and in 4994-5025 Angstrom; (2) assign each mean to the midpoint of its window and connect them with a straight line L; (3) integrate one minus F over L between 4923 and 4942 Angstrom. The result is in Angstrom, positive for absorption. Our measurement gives 1.1 Angstrom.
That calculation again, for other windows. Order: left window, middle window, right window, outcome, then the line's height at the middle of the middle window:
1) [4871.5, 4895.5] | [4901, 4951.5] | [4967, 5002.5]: 2.98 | 7.92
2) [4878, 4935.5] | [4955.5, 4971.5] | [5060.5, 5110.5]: 0.72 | 8.13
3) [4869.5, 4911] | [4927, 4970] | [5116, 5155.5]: 3.73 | 8.29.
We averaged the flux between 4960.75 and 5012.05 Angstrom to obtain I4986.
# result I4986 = 8.25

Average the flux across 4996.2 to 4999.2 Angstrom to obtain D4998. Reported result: 8.66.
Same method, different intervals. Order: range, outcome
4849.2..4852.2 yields 7.64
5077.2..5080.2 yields 10.1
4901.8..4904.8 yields 7.14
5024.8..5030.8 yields 7.94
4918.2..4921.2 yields 7.42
